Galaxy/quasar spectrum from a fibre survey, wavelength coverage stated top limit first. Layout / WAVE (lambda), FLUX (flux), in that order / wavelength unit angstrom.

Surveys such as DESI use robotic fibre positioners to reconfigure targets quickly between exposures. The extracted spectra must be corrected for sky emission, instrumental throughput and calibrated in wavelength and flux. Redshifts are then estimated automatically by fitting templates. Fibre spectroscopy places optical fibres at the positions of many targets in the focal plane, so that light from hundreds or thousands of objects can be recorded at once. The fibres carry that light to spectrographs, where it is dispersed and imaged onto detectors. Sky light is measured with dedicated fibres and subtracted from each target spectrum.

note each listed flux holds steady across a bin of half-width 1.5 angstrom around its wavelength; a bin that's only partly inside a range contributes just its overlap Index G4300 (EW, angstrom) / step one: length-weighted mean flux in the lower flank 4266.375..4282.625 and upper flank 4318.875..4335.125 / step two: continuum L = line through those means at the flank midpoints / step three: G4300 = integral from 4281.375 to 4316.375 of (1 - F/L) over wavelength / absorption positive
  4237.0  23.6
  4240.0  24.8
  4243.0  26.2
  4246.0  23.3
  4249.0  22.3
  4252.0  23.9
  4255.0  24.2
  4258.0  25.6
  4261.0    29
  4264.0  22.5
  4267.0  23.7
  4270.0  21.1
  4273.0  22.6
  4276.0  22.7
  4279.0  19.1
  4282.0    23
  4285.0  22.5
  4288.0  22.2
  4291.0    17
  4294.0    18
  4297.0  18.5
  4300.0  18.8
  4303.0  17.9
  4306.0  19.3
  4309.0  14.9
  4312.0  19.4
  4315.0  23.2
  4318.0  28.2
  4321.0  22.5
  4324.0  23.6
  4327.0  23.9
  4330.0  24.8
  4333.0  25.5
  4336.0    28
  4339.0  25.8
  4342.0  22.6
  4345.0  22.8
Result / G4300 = 5.4 angstrom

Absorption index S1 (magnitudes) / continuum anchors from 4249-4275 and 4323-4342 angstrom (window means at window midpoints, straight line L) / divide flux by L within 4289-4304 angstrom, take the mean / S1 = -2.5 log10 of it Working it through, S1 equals 0.324 mag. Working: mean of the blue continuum 23.9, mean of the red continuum 25.1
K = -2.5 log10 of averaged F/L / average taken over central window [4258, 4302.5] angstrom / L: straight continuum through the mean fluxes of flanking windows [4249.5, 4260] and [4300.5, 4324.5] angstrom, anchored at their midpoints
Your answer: 0.07 mag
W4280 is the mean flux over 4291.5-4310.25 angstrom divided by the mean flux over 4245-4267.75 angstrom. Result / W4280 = 0.73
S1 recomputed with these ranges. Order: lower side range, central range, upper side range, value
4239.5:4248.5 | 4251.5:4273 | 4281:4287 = -0.02 mag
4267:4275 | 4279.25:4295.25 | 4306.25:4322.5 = 0.08 mag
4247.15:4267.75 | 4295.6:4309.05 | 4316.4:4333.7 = 0.33 mag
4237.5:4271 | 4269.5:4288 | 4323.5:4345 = 0.12 mag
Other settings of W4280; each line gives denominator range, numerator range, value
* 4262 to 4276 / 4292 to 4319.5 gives 0.87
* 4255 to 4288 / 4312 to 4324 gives 1.03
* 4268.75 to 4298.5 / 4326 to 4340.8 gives 1.24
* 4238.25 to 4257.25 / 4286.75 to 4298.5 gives 0.78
